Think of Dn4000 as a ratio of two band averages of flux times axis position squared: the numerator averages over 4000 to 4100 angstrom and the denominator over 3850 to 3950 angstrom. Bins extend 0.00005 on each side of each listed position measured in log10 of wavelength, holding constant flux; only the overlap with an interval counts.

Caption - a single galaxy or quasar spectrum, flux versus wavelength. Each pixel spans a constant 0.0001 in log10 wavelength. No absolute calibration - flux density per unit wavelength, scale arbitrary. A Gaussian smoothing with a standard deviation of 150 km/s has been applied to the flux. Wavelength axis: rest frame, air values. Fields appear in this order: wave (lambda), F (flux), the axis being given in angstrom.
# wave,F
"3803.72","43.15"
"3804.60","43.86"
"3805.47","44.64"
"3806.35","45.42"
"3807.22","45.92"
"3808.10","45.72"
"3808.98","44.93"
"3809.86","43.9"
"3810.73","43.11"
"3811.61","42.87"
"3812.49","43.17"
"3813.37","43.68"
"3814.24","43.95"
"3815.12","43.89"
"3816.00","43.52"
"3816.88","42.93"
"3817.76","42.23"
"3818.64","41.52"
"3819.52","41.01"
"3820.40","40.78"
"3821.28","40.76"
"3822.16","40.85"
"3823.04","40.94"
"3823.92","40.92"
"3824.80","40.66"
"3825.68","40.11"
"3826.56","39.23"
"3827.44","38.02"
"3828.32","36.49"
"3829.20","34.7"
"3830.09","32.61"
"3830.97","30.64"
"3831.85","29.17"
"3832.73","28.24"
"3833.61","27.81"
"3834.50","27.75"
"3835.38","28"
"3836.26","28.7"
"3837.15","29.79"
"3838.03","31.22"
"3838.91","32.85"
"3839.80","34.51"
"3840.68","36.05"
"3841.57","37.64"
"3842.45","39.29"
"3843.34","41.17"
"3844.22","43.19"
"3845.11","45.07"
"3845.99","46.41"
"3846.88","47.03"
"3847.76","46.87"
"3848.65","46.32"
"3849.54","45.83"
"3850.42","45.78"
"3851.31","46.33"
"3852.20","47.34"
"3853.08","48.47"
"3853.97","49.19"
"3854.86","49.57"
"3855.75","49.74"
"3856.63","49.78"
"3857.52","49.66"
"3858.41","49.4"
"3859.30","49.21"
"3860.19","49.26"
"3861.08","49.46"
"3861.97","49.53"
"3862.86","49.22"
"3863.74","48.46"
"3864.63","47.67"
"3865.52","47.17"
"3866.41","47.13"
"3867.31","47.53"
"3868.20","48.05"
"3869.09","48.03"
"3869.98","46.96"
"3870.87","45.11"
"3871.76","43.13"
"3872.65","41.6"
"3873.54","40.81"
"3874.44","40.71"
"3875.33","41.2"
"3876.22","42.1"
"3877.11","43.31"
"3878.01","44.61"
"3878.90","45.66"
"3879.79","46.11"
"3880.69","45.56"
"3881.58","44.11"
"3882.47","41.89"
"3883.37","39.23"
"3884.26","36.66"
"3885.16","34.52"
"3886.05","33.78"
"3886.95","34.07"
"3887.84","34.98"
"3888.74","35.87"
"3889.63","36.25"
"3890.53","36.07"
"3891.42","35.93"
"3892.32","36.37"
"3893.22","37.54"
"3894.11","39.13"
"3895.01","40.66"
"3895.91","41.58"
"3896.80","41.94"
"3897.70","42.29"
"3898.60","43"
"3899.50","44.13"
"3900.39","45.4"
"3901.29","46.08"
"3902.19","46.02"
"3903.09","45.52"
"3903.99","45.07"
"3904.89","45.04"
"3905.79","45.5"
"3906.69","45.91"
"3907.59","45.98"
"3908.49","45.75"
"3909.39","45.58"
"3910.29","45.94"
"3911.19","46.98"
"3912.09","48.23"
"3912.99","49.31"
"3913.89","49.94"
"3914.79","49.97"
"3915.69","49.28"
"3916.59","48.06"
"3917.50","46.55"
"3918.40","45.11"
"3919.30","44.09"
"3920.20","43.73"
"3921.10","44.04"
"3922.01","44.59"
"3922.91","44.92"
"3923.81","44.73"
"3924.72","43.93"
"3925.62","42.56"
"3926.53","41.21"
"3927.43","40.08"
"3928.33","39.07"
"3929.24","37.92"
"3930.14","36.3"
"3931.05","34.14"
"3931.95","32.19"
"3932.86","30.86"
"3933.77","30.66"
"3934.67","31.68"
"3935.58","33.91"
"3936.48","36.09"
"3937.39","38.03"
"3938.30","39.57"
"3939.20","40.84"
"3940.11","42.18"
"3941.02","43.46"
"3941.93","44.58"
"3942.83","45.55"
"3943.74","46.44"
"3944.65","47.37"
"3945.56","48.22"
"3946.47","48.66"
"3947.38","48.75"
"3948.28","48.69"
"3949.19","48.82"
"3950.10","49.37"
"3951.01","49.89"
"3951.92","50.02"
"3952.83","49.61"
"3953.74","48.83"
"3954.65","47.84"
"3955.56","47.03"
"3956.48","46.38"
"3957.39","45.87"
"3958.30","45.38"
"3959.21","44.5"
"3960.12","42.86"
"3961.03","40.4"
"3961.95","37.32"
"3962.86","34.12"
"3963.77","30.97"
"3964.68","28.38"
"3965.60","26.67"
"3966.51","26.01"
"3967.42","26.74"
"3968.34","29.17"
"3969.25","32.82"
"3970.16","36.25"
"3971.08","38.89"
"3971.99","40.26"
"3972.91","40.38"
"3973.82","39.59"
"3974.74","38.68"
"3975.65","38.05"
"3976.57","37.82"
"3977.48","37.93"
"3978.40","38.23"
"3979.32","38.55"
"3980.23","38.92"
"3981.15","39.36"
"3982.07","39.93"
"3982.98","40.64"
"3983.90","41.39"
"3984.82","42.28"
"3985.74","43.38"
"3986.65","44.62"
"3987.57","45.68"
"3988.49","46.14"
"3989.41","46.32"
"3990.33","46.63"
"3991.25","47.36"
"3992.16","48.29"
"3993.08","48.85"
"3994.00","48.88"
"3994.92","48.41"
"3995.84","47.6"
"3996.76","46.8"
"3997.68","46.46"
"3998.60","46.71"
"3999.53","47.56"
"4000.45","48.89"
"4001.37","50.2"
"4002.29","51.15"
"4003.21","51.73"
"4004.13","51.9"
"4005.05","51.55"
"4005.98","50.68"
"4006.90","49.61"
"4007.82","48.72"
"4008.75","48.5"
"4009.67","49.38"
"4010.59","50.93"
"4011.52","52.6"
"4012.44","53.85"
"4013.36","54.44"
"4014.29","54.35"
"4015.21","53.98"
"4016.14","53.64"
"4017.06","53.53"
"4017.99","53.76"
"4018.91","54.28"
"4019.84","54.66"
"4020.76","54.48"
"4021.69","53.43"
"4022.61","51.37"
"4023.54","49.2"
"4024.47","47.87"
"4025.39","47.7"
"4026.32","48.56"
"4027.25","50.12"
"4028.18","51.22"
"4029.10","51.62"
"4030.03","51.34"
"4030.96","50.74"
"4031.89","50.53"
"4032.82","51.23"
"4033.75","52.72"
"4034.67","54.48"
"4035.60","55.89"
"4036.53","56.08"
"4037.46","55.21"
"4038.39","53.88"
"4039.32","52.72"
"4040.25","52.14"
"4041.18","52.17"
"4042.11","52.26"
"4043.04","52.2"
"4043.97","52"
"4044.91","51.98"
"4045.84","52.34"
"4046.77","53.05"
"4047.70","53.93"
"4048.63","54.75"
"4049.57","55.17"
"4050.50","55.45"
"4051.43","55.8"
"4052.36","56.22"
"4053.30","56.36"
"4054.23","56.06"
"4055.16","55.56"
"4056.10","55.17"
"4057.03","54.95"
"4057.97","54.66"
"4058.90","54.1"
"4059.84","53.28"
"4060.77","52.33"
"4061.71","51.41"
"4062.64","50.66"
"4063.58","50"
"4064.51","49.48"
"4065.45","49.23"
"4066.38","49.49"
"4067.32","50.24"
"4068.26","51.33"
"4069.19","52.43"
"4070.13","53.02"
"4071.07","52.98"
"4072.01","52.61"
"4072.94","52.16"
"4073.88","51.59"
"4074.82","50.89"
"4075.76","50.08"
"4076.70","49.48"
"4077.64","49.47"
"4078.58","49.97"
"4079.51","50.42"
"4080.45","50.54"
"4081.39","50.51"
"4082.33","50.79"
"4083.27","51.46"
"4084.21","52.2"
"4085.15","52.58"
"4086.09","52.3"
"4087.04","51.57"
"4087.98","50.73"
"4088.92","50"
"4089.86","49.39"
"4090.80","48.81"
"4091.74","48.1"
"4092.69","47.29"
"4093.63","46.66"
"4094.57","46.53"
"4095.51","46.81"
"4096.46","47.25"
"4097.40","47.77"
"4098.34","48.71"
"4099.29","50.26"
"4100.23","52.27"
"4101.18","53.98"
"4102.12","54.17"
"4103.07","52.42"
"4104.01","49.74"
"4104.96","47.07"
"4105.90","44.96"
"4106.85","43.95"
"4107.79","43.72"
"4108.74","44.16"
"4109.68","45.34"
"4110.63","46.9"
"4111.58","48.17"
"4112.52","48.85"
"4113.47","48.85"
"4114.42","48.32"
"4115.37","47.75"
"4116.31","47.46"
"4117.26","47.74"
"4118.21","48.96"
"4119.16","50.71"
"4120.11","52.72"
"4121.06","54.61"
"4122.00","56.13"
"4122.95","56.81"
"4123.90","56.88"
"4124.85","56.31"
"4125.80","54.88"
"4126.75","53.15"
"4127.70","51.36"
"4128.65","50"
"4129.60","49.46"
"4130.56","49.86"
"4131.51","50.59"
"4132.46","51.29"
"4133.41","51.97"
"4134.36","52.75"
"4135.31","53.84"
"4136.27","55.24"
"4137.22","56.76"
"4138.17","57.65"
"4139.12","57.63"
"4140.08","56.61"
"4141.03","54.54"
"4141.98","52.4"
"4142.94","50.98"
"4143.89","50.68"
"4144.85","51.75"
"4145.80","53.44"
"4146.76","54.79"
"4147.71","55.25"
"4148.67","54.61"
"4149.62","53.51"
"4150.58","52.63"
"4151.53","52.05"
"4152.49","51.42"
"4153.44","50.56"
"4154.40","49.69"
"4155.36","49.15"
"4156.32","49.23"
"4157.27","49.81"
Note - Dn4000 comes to 1.28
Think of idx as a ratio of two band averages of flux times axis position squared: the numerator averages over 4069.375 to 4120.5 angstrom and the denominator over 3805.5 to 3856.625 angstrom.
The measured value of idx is 1.39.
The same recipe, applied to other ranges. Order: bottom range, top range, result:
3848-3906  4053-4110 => 1.28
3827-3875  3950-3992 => 1.03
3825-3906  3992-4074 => 1.36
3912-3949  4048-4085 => 1.32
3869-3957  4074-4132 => 1.28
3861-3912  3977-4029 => 1.19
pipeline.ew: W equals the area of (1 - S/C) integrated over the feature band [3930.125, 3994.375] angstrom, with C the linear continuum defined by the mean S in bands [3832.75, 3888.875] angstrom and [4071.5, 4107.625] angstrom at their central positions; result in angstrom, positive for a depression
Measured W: 6.7 angstrom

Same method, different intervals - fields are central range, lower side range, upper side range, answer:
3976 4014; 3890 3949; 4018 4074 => 1.7 angstrom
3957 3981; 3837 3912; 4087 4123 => 4.7 angstrom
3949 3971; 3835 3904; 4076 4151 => 2.7 angstrom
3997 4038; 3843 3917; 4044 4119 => -2.3 angstrom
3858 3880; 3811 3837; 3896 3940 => -3.3 angstrom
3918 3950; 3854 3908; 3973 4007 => 1.9 angstrom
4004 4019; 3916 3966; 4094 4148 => -2.1 angstrom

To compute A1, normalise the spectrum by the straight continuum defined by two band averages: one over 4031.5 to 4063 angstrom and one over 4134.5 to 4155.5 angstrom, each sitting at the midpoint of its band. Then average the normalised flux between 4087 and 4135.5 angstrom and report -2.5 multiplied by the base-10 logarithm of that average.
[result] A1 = 0.08 mag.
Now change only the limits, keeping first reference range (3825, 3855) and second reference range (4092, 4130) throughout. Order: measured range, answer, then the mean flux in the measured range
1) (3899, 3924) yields -0.116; 46.1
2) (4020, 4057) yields -0.136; 52.9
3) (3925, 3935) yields 0.165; 36.3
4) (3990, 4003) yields -0.076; 48.2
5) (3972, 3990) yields 0.086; 41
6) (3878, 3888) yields 0.005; 40.1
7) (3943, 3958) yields -0.121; 48.1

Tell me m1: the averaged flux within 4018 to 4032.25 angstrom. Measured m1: 51.2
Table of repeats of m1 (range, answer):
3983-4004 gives 47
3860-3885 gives 44.8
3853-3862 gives 49.4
